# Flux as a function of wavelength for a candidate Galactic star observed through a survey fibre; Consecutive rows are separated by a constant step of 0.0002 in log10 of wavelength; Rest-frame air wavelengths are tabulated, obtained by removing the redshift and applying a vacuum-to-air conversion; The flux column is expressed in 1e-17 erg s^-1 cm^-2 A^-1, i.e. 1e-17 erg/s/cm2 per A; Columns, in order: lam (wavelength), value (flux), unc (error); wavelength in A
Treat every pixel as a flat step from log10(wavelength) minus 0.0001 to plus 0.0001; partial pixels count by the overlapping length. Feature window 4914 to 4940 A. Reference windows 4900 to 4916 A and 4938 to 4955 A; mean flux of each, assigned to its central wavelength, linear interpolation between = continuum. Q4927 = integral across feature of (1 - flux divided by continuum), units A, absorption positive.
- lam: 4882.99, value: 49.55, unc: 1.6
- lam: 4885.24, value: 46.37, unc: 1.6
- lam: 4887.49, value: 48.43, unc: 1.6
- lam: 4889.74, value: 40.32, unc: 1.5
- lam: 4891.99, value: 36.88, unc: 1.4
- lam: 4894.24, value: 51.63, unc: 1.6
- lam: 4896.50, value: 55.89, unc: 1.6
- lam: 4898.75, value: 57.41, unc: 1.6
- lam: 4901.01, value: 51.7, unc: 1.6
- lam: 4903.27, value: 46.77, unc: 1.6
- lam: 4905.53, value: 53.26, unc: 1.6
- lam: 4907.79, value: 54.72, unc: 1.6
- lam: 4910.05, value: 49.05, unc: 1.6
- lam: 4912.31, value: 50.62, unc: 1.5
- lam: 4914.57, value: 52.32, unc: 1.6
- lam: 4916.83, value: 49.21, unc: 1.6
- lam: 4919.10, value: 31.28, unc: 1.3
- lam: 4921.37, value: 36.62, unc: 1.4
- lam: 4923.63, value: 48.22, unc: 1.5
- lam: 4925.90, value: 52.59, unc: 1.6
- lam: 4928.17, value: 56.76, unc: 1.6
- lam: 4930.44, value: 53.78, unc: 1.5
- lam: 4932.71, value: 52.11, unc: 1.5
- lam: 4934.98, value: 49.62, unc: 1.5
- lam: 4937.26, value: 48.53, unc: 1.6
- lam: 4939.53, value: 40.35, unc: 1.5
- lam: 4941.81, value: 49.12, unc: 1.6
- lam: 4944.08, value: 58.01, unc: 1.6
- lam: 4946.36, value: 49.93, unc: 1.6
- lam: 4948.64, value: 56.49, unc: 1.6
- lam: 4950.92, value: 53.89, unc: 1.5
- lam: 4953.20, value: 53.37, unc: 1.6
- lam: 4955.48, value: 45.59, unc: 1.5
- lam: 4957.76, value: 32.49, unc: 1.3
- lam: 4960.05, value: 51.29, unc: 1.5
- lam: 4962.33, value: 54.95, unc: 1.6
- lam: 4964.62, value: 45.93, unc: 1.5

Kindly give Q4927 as 1.8 A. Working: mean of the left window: 51.2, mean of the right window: 51.3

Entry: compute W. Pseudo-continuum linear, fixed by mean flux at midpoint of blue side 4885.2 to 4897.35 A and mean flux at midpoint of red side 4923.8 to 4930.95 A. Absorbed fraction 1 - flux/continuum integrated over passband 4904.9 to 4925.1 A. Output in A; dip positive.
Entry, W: 1.5 A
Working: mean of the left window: 46.4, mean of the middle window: 47.2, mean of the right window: 53.6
